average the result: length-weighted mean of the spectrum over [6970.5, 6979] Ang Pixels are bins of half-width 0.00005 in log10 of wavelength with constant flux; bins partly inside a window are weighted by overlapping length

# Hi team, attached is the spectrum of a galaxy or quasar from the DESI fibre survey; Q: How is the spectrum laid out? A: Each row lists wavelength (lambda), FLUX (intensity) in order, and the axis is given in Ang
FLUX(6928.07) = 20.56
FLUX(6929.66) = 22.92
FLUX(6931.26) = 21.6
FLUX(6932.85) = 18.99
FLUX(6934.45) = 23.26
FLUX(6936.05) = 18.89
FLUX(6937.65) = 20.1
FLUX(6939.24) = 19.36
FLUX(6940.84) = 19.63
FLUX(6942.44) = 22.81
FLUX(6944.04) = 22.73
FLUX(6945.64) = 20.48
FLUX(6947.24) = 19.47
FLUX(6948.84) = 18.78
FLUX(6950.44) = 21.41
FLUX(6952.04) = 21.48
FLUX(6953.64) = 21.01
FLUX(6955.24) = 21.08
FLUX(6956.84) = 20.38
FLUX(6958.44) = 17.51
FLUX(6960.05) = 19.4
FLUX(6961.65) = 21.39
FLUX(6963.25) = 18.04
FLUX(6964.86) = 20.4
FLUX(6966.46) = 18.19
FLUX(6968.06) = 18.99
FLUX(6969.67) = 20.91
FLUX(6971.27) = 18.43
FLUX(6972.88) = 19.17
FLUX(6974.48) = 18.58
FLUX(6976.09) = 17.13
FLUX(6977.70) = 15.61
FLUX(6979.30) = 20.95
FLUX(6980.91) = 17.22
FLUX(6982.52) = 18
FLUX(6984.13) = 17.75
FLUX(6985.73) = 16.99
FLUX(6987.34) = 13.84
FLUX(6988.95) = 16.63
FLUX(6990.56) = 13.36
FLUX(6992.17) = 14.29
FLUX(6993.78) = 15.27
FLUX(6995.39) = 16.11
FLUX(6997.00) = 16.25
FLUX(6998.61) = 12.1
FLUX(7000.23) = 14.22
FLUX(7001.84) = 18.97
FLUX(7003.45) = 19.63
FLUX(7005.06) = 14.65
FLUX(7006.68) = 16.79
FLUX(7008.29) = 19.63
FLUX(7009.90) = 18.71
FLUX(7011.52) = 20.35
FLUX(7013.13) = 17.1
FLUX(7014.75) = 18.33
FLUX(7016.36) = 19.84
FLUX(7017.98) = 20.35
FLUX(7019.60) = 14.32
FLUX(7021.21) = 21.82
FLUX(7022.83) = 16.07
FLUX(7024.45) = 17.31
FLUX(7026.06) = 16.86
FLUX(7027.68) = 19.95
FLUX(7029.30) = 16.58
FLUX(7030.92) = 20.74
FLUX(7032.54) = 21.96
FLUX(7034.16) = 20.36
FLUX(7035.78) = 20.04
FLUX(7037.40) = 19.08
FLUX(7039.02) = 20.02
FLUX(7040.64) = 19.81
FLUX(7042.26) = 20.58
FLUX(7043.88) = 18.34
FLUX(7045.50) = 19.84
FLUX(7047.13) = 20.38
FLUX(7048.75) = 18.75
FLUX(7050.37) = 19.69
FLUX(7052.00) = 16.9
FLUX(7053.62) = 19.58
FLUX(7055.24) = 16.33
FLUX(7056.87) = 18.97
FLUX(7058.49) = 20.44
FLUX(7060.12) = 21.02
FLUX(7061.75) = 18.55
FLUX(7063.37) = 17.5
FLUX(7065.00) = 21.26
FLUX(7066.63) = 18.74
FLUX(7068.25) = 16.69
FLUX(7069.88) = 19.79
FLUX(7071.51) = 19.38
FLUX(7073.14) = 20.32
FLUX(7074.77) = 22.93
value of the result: 18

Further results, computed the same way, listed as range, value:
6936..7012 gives 18.4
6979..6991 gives 16.8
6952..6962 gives 20.2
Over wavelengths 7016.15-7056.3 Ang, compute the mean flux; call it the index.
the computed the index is 19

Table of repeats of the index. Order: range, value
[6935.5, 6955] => 20.6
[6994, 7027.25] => 17.5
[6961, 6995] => 17.6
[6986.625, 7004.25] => 15.5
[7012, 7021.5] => 18.5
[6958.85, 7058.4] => 18.2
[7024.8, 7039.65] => 19.4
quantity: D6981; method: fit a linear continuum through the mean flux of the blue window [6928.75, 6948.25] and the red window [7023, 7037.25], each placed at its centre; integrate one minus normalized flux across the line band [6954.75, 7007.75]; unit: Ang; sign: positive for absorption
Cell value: 6.7 Ang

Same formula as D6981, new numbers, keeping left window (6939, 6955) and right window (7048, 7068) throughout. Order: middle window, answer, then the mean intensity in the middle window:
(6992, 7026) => 4.2 Ang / 17.3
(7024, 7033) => 0.3 Ang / 18.8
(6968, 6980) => 1.0 Ang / 18.7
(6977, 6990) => 2.0 Ang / 17.1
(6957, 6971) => 0.8 Ang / 19.4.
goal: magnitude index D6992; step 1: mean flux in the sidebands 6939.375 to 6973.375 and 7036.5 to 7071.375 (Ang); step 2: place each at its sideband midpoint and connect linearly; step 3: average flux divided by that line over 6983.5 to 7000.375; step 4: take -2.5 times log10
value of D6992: 0.29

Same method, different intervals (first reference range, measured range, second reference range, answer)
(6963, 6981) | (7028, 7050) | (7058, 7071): -0.04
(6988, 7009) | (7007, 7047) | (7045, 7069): -0.10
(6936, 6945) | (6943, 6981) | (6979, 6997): -0.05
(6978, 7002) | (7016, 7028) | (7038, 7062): -0.03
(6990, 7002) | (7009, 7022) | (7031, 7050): -0.11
